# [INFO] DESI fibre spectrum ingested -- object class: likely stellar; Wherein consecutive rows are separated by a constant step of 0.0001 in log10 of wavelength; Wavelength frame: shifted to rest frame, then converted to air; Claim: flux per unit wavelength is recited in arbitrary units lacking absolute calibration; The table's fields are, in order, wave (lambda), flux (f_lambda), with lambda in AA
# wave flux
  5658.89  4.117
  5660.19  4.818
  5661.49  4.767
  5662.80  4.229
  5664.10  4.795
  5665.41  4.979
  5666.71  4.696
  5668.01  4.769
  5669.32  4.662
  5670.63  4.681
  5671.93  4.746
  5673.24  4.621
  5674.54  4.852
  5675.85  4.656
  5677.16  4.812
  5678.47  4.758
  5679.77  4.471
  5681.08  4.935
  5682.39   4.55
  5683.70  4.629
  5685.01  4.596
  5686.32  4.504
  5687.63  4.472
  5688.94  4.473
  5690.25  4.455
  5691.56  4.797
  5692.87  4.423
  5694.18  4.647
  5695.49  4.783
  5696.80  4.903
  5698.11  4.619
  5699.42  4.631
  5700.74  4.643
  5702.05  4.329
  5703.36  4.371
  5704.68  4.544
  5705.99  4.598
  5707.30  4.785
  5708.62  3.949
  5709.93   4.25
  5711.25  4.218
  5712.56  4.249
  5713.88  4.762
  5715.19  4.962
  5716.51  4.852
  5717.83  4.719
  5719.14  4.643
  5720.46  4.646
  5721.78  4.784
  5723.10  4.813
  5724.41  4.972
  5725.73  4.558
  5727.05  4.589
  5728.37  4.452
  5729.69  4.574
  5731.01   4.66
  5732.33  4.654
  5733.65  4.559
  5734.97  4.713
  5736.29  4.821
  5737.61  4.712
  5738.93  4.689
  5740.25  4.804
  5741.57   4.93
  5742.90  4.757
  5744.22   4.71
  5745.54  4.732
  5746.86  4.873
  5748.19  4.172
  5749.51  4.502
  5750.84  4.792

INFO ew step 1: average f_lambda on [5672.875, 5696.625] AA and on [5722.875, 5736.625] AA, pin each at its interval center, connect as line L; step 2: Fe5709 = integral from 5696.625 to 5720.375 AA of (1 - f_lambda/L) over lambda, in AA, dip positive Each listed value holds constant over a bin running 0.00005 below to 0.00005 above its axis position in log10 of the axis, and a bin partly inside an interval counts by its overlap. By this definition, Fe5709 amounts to 0.51 AA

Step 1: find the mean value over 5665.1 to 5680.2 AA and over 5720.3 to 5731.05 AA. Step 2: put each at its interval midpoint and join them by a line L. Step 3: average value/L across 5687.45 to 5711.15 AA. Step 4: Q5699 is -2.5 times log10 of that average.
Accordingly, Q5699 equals 0.04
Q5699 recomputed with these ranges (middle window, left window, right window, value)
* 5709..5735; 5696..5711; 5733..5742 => 0.00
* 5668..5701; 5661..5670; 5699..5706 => -0.01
